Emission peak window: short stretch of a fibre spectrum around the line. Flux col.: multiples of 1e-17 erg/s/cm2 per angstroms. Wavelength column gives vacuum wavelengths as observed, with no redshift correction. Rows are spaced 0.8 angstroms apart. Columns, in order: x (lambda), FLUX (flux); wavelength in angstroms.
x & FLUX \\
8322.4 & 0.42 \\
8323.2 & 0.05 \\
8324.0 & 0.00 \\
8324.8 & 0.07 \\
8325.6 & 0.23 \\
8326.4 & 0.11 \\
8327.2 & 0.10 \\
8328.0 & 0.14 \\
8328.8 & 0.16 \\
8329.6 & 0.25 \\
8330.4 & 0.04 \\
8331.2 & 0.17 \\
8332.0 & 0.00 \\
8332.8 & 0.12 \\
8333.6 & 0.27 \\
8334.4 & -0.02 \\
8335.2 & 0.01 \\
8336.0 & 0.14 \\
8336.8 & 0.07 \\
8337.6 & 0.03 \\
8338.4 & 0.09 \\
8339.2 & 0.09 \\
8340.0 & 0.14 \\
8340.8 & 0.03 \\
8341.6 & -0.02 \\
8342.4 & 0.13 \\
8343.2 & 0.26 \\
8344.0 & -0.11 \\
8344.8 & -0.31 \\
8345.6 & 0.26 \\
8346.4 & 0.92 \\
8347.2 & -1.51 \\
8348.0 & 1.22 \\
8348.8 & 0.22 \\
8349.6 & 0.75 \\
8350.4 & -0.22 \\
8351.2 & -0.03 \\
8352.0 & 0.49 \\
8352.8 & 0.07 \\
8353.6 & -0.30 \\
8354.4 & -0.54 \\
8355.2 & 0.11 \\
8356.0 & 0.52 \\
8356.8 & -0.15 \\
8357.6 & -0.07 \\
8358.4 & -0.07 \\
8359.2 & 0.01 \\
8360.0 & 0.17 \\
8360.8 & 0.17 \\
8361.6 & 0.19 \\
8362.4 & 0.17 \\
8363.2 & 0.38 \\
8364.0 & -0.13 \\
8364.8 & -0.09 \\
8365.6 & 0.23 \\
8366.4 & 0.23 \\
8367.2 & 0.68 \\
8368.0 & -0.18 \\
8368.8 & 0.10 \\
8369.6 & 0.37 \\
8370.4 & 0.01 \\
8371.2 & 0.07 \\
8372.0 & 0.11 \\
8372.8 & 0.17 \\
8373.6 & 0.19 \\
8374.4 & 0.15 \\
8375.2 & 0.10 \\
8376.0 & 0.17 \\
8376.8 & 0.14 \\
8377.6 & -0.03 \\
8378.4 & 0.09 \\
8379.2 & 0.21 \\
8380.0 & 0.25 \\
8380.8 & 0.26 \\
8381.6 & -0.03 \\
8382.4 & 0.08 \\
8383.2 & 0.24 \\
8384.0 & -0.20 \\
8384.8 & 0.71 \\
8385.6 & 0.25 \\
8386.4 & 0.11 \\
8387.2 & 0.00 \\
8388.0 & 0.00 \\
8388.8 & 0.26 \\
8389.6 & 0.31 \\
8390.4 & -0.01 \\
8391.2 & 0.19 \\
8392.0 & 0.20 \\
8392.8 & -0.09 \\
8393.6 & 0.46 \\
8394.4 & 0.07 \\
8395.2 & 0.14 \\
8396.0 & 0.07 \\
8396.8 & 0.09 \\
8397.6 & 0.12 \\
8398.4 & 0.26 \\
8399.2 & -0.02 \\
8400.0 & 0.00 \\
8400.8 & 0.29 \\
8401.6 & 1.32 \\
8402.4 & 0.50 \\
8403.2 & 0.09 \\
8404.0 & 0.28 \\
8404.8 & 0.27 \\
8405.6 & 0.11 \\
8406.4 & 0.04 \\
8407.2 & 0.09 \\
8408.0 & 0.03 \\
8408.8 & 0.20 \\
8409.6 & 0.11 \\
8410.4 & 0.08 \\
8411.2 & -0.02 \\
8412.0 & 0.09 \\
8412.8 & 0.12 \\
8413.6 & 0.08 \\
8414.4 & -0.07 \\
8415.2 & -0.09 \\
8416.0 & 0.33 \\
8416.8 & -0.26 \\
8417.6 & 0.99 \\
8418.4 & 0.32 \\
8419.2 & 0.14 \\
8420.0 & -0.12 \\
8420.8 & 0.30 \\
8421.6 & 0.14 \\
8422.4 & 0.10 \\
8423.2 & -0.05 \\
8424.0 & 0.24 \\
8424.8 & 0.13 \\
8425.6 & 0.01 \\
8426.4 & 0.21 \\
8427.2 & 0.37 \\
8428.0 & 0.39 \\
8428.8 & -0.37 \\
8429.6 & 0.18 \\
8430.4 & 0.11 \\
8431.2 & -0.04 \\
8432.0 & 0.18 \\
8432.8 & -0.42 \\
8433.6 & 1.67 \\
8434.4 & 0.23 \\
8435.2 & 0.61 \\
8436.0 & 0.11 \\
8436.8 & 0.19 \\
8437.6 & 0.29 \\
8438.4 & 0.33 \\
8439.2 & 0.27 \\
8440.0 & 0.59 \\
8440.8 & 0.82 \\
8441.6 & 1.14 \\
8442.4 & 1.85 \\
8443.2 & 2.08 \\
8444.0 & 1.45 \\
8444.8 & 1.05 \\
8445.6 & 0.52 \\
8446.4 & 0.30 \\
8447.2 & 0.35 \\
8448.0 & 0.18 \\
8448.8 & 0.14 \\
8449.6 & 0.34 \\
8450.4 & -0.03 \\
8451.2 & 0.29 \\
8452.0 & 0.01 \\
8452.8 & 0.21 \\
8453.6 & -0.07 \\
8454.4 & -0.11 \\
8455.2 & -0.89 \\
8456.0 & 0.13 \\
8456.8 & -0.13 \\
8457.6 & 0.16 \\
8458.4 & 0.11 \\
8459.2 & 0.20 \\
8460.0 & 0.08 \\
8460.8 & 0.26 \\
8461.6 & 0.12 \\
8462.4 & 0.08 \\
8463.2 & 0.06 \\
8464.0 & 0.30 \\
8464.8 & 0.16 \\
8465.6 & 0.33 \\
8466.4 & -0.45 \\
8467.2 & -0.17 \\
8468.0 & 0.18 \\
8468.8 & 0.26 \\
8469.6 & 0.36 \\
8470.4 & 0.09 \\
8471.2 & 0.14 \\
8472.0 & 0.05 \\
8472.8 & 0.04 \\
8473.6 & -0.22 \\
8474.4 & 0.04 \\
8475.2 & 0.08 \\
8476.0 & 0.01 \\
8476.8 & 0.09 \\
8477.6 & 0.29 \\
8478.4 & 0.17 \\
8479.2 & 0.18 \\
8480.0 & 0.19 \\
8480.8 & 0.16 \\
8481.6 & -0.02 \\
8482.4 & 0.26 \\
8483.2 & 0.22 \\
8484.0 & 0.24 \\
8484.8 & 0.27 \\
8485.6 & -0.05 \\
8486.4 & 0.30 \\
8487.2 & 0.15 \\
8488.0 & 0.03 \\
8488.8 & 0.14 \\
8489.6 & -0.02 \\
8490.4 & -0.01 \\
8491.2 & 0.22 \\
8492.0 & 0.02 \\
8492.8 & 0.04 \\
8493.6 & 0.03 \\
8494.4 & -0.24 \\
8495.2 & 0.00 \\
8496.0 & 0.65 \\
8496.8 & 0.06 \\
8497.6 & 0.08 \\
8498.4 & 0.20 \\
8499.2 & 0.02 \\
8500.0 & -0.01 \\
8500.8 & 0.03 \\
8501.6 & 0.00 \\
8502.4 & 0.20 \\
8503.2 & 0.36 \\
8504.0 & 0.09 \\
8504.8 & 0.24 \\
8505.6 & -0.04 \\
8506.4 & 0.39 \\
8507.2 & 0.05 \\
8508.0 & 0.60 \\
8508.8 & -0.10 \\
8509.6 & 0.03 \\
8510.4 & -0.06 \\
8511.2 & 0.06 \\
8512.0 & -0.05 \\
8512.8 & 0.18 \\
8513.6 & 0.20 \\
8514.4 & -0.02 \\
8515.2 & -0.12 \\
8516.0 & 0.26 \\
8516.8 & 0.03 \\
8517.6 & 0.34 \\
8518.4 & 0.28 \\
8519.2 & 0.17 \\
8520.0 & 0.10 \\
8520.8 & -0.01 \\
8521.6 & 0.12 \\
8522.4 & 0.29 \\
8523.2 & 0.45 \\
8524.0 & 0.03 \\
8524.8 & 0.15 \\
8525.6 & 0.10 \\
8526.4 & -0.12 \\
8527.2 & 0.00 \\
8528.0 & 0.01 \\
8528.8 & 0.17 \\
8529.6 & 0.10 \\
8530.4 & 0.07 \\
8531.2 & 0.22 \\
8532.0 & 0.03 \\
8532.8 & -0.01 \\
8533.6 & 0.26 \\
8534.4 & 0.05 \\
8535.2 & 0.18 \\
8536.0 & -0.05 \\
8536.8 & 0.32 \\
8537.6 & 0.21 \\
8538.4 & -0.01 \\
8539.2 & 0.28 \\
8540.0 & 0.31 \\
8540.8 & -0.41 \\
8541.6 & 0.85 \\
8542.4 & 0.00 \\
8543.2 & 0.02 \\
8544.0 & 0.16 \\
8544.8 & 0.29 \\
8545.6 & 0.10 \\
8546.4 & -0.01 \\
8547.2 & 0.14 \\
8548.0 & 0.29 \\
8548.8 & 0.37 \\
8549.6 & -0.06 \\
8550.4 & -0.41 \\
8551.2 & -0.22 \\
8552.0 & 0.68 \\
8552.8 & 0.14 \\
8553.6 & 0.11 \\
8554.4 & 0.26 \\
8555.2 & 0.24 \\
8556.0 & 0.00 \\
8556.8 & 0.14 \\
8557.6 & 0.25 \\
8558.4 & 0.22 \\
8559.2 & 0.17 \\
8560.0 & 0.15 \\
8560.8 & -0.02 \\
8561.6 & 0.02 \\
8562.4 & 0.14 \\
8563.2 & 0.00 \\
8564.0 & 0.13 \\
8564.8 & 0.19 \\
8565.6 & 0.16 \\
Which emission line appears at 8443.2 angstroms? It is H-beta 4861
